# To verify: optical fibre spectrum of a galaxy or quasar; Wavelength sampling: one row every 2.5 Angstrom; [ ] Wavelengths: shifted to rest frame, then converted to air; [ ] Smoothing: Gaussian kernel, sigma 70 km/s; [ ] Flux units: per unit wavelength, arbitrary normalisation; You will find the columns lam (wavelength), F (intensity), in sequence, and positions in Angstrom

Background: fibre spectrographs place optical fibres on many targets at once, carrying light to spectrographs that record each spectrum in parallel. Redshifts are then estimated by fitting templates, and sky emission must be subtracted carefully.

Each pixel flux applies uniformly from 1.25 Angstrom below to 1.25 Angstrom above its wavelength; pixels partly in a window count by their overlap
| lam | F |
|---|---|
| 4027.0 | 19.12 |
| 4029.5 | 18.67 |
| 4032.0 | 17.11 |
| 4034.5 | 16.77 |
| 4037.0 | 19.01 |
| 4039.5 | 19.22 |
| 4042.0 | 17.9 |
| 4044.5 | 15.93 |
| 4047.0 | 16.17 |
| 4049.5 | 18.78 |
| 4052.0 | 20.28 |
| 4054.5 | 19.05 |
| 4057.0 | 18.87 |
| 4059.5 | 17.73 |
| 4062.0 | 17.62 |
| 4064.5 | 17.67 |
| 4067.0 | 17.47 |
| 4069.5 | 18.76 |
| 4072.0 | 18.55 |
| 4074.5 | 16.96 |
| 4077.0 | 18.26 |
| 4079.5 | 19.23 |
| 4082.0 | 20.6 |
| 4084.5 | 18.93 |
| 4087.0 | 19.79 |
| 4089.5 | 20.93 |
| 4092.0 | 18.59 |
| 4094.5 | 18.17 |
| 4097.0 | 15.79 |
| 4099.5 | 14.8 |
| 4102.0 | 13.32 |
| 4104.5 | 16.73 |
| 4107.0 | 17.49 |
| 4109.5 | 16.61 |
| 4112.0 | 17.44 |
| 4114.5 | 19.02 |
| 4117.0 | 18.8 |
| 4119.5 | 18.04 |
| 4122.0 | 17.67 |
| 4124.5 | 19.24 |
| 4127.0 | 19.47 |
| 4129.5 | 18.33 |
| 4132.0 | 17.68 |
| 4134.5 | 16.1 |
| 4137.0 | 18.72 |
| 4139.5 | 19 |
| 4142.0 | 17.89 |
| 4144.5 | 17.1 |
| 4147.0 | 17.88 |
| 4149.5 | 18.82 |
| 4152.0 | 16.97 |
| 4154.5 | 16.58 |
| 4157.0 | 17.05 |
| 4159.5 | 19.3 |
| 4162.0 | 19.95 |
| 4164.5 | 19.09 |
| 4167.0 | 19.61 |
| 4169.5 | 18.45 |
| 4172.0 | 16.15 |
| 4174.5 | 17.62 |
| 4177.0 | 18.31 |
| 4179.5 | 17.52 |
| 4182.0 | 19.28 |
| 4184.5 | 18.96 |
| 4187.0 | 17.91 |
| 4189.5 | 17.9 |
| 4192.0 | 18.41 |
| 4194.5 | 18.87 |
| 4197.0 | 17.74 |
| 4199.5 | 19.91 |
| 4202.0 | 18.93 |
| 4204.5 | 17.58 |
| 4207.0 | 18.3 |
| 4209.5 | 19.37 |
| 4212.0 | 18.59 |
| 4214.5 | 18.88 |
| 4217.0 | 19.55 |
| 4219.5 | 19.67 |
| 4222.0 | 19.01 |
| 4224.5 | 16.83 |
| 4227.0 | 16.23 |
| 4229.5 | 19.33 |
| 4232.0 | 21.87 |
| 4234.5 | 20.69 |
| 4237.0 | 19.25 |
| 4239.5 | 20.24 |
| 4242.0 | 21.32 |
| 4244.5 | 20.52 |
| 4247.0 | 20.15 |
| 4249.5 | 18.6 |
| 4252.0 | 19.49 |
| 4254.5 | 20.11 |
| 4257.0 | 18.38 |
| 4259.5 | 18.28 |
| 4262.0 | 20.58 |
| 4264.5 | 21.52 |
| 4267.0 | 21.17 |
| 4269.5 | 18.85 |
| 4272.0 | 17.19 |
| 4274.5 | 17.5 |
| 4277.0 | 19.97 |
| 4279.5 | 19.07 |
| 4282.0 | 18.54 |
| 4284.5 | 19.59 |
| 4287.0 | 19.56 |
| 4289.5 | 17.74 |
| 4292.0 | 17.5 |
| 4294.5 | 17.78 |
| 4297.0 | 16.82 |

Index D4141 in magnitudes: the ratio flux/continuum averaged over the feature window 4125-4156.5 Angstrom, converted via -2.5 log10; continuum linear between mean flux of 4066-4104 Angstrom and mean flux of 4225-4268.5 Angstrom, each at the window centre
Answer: 0.04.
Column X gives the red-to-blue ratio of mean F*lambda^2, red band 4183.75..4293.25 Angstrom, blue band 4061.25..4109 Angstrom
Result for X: 1.2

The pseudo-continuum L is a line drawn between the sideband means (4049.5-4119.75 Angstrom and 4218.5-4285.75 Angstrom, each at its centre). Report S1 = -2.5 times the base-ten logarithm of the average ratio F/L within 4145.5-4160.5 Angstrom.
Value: 0.05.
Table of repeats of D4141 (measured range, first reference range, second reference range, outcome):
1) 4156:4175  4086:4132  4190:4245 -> 0.00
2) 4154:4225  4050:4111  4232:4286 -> 0.03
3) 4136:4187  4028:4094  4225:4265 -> 0.05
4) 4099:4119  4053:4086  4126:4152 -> 0.08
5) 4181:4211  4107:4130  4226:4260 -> 0.03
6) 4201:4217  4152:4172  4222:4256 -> 0.02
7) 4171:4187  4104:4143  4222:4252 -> 0.05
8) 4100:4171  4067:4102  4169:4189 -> 0.01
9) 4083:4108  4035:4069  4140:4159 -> 0.02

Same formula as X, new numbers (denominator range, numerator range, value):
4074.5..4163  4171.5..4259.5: 1.10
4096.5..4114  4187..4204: 1.20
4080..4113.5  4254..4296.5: 1.17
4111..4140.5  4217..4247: 1.13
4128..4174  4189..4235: 1.07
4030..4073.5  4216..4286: 1.18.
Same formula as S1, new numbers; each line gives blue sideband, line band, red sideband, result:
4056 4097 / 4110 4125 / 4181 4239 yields 0.024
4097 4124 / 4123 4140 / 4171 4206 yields -0.061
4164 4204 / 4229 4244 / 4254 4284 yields -0.088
